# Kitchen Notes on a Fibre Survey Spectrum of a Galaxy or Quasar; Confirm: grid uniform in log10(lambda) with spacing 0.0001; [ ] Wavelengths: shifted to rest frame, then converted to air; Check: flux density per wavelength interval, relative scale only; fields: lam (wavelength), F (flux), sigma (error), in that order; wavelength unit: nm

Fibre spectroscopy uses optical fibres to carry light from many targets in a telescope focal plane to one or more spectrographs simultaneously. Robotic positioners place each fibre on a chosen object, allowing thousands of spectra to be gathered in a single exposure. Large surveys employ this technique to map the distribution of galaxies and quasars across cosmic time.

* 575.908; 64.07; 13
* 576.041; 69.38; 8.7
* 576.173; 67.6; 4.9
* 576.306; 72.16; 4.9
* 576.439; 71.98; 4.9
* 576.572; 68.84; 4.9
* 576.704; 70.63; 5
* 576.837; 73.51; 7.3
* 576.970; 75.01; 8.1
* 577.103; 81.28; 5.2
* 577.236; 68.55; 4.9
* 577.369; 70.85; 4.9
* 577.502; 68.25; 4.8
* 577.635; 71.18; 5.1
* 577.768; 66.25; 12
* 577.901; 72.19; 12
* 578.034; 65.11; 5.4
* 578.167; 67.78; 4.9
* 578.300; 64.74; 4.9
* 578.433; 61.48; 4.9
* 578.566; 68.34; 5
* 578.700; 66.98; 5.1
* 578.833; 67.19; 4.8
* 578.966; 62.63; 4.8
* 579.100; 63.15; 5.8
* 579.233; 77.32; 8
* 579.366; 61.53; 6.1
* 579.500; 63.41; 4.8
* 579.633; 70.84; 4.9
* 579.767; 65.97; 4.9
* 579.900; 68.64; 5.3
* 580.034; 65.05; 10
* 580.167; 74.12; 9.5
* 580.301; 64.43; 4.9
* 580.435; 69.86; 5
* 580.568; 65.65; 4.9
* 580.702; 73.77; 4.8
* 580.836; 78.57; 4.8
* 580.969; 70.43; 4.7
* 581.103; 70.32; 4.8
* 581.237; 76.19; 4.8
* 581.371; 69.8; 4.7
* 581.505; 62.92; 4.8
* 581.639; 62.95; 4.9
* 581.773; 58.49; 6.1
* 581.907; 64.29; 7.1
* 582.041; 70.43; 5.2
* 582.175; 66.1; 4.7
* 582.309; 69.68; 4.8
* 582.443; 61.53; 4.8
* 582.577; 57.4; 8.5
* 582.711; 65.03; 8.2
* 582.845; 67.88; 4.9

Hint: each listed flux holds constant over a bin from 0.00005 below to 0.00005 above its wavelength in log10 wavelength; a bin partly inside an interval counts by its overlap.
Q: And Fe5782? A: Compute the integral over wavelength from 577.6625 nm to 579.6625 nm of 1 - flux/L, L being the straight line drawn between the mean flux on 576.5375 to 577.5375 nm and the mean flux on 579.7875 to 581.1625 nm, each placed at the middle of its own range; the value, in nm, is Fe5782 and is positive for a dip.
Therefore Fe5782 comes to 0.13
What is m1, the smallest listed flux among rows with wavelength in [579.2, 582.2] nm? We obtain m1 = 58.49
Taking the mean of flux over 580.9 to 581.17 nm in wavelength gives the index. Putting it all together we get 70.6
